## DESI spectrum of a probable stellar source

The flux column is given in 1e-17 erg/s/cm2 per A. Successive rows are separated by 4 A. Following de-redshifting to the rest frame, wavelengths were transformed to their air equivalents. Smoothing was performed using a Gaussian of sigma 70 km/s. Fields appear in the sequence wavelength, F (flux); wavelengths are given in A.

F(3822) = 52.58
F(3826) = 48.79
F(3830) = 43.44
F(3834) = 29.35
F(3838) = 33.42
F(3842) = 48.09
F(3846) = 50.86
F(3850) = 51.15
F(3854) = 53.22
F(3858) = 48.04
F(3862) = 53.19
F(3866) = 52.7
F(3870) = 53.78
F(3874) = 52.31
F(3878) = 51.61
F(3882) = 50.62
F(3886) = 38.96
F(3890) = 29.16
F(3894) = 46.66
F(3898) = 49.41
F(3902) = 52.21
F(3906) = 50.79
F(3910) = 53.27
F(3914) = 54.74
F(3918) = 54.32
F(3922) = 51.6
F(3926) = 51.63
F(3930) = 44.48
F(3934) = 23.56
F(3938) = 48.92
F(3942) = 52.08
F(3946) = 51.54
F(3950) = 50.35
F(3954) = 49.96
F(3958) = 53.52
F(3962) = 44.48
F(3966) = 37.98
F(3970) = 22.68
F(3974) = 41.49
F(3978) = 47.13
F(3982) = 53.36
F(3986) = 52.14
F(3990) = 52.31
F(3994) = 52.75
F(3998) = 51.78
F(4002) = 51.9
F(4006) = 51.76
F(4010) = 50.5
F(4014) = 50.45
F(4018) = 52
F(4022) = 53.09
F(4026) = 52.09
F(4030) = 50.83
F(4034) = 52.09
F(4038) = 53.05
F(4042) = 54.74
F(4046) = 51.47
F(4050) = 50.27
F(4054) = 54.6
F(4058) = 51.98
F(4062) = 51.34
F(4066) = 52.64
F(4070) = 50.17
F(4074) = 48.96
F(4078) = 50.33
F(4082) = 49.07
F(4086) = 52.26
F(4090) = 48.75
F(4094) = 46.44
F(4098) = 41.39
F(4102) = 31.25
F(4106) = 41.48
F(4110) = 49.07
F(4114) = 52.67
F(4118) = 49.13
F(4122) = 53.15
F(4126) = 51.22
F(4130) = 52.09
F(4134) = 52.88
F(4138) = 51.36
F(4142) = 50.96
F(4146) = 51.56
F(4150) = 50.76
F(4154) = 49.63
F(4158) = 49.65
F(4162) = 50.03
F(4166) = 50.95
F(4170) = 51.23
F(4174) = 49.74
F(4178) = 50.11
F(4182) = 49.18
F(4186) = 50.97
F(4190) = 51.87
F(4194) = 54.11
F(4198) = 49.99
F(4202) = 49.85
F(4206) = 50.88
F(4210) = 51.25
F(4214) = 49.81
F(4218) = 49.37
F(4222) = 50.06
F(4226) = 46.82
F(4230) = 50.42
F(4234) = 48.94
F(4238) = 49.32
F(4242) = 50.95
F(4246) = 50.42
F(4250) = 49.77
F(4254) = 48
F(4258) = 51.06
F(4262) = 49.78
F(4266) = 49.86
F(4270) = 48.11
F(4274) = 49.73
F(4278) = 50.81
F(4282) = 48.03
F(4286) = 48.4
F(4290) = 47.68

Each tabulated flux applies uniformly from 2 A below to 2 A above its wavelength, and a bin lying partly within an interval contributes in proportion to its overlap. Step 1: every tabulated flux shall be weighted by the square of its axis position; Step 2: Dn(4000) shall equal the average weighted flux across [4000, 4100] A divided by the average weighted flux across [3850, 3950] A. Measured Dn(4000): 1.12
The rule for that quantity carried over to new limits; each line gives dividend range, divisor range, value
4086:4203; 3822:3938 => 1.19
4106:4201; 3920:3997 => 1.20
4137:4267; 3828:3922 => 1.23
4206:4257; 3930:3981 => 1.30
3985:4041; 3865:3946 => 1.14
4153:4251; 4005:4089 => 1.05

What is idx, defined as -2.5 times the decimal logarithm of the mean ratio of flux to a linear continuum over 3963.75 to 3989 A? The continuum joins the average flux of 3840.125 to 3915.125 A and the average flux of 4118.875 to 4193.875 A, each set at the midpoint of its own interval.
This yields 0.167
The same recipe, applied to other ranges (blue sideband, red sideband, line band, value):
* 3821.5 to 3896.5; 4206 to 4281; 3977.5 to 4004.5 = -0.09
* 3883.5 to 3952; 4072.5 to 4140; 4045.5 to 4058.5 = -0.09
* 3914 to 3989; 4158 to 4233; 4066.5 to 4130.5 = 0.02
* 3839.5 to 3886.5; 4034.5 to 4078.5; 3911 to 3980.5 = 0.11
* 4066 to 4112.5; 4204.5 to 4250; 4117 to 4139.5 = -0.09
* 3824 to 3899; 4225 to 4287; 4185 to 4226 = -0.03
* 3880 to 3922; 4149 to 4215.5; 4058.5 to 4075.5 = -0.03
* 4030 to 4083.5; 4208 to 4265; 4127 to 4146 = -0.02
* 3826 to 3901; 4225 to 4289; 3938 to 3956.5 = -0.08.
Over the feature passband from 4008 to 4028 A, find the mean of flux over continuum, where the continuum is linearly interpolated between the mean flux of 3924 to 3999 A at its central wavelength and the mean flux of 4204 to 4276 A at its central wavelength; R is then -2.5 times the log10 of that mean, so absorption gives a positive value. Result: -0.10 mag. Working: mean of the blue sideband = 46.4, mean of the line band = 51.6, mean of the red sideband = 49.7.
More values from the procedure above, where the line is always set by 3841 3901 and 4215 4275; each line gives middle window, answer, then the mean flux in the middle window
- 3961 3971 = 0.353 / 35.3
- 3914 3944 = 0.037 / 47.2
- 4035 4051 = -0.073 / 52.5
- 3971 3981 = 0.139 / 43.1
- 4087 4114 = 0.119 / 44.1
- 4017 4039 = -0.067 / 52.2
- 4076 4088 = -0.030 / 50.6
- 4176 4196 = -0.040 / 51.2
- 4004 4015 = -0.042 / 50.9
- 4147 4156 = -0.023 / 50.3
